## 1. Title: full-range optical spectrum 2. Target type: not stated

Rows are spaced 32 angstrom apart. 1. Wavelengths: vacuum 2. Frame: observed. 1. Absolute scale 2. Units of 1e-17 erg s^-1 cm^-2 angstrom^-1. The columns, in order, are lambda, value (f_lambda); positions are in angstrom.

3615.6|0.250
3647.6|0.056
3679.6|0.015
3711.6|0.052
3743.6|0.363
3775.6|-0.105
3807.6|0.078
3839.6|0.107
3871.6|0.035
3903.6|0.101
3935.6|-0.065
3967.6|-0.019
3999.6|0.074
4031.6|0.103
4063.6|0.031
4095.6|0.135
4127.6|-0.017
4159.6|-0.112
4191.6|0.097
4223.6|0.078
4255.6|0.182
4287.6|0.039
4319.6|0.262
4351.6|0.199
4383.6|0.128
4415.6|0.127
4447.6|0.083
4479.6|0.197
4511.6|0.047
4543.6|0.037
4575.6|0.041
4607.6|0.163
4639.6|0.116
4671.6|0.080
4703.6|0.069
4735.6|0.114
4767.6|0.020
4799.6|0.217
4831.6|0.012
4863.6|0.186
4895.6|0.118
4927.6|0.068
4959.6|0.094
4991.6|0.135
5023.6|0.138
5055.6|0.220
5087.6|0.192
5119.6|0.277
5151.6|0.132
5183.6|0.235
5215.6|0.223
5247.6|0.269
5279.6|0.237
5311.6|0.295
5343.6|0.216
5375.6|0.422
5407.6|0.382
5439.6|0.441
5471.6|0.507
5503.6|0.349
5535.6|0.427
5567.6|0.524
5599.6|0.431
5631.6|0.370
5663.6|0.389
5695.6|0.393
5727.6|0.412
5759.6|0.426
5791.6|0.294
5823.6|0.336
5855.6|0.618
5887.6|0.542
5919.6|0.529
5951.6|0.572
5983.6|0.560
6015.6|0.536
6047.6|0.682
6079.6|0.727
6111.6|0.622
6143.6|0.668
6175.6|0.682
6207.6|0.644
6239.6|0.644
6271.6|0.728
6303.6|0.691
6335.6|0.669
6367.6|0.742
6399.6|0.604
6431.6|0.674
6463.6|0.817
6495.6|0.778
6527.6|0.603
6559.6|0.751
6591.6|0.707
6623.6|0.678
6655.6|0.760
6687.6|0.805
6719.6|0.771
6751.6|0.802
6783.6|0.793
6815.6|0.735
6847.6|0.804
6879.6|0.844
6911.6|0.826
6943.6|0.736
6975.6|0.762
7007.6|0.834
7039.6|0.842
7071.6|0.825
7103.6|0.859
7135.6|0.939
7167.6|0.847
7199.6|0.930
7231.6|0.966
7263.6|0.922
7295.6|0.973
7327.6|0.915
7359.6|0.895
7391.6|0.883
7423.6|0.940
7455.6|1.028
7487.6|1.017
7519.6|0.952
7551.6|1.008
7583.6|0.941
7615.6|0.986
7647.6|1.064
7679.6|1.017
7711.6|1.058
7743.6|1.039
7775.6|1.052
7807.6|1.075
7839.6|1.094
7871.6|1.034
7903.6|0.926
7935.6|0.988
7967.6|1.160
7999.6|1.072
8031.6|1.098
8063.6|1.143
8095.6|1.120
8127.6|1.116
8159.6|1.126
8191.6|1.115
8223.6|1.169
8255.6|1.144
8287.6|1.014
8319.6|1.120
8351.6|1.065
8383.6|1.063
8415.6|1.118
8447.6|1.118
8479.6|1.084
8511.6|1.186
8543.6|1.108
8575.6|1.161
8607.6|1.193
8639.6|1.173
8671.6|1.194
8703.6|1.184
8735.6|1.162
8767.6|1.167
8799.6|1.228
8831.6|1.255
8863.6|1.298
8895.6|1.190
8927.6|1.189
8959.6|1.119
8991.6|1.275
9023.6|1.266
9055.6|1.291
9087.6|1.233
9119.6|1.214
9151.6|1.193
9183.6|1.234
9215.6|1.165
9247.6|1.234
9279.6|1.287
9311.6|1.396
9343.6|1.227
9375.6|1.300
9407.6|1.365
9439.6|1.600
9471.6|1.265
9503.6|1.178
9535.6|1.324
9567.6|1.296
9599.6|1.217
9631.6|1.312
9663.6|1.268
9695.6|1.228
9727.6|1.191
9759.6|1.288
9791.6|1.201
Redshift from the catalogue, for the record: 0.34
